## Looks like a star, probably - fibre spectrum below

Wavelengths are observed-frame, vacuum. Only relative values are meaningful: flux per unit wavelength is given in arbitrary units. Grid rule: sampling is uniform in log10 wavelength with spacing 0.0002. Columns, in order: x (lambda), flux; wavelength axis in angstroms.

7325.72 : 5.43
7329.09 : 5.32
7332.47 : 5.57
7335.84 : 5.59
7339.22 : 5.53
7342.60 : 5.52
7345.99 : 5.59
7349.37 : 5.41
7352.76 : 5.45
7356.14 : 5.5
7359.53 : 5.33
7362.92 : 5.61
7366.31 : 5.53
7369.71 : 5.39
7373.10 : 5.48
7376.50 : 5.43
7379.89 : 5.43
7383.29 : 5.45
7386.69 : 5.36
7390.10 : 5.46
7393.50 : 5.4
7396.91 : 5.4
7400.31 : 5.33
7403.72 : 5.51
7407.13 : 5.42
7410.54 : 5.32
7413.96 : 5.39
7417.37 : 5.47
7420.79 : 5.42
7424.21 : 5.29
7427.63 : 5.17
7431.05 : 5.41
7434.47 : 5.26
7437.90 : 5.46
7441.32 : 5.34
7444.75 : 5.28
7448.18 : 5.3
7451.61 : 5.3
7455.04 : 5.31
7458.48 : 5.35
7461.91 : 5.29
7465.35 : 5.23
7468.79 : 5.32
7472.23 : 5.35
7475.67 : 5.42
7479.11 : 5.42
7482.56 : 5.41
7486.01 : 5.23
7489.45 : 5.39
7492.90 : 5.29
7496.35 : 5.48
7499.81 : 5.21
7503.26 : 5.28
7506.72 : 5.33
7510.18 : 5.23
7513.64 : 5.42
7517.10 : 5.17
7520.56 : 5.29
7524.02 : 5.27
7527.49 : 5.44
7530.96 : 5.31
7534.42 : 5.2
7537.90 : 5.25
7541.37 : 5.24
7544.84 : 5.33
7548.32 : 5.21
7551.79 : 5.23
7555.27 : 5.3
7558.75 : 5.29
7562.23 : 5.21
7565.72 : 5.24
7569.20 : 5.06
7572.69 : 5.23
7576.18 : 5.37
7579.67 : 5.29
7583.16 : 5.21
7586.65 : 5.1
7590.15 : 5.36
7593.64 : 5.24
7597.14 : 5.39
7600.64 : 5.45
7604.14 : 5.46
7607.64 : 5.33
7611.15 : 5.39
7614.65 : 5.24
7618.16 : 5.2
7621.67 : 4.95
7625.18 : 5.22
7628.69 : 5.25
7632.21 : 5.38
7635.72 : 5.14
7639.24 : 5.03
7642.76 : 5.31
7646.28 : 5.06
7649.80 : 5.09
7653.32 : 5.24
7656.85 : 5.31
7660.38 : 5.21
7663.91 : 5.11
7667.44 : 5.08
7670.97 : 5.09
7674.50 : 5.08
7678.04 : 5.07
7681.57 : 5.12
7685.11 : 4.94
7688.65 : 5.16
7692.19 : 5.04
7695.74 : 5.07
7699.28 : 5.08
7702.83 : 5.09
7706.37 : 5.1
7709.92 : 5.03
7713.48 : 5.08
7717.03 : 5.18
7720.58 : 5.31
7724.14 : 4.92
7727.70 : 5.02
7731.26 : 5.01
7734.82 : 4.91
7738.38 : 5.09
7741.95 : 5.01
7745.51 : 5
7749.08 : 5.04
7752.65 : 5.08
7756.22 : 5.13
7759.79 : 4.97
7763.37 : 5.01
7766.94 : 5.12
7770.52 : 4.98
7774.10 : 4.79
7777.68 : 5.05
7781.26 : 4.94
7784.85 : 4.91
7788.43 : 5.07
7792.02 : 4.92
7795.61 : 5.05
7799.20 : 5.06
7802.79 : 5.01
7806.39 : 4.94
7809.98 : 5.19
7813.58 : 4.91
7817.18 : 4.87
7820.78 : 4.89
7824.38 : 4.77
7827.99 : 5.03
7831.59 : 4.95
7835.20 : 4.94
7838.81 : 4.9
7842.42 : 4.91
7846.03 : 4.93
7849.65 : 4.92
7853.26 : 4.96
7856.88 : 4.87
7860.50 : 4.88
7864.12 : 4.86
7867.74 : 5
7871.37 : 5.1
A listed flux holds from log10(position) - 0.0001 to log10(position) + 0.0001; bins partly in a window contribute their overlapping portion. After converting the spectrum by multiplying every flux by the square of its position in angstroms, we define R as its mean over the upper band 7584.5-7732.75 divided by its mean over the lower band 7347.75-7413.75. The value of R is 1.0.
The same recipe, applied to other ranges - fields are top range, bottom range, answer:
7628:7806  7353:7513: 1.02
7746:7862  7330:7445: 1.02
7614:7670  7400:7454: 1.02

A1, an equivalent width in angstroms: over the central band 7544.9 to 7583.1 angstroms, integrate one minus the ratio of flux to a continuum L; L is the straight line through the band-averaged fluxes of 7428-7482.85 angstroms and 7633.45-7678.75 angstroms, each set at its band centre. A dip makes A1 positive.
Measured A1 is -0.1 angstroms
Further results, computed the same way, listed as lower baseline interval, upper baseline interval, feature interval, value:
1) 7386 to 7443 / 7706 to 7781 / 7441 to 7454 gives 0.1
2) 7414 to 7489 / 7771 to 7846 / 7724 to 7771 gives 0.0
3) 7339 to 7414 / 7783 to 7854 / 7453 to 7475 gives 0.1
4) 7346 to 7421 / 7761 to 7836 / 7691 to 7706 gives 0.0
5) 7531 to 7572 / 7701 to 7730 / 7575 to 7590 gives -0.1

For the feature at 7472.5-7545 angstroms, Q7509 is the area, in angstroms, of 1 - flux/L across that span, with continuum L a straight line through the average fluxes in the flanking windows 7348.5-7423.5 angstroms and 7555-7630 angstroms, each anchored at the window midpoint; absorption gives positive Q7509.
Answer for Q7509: 0.2 angstroms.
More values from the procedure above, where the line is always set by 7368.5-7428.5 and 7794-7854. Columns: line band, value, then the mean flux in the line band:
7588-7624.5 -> -0.8 angstroms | 5.3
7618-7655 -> -0.1 angstroms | 5.17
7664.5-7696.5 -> 0.2 angstroms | 5.07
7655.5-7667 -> -0.2 angstroms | 5.19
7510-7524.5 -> 0.0 angstroms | 5.28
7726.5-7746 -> 0.2 angstroms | 5.01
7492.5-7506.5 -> -0.1 angstroms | 5.32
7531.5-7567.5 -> -0.1 angstroms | 5.25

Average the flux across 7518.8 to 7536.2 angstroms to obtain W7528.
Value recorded 5.3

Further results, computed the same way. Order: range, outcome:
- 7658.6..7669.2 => 5.13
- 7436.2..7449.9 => 5.35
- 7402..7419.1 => 5.42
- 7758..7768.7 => 5.03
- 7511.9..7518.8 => 5.3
